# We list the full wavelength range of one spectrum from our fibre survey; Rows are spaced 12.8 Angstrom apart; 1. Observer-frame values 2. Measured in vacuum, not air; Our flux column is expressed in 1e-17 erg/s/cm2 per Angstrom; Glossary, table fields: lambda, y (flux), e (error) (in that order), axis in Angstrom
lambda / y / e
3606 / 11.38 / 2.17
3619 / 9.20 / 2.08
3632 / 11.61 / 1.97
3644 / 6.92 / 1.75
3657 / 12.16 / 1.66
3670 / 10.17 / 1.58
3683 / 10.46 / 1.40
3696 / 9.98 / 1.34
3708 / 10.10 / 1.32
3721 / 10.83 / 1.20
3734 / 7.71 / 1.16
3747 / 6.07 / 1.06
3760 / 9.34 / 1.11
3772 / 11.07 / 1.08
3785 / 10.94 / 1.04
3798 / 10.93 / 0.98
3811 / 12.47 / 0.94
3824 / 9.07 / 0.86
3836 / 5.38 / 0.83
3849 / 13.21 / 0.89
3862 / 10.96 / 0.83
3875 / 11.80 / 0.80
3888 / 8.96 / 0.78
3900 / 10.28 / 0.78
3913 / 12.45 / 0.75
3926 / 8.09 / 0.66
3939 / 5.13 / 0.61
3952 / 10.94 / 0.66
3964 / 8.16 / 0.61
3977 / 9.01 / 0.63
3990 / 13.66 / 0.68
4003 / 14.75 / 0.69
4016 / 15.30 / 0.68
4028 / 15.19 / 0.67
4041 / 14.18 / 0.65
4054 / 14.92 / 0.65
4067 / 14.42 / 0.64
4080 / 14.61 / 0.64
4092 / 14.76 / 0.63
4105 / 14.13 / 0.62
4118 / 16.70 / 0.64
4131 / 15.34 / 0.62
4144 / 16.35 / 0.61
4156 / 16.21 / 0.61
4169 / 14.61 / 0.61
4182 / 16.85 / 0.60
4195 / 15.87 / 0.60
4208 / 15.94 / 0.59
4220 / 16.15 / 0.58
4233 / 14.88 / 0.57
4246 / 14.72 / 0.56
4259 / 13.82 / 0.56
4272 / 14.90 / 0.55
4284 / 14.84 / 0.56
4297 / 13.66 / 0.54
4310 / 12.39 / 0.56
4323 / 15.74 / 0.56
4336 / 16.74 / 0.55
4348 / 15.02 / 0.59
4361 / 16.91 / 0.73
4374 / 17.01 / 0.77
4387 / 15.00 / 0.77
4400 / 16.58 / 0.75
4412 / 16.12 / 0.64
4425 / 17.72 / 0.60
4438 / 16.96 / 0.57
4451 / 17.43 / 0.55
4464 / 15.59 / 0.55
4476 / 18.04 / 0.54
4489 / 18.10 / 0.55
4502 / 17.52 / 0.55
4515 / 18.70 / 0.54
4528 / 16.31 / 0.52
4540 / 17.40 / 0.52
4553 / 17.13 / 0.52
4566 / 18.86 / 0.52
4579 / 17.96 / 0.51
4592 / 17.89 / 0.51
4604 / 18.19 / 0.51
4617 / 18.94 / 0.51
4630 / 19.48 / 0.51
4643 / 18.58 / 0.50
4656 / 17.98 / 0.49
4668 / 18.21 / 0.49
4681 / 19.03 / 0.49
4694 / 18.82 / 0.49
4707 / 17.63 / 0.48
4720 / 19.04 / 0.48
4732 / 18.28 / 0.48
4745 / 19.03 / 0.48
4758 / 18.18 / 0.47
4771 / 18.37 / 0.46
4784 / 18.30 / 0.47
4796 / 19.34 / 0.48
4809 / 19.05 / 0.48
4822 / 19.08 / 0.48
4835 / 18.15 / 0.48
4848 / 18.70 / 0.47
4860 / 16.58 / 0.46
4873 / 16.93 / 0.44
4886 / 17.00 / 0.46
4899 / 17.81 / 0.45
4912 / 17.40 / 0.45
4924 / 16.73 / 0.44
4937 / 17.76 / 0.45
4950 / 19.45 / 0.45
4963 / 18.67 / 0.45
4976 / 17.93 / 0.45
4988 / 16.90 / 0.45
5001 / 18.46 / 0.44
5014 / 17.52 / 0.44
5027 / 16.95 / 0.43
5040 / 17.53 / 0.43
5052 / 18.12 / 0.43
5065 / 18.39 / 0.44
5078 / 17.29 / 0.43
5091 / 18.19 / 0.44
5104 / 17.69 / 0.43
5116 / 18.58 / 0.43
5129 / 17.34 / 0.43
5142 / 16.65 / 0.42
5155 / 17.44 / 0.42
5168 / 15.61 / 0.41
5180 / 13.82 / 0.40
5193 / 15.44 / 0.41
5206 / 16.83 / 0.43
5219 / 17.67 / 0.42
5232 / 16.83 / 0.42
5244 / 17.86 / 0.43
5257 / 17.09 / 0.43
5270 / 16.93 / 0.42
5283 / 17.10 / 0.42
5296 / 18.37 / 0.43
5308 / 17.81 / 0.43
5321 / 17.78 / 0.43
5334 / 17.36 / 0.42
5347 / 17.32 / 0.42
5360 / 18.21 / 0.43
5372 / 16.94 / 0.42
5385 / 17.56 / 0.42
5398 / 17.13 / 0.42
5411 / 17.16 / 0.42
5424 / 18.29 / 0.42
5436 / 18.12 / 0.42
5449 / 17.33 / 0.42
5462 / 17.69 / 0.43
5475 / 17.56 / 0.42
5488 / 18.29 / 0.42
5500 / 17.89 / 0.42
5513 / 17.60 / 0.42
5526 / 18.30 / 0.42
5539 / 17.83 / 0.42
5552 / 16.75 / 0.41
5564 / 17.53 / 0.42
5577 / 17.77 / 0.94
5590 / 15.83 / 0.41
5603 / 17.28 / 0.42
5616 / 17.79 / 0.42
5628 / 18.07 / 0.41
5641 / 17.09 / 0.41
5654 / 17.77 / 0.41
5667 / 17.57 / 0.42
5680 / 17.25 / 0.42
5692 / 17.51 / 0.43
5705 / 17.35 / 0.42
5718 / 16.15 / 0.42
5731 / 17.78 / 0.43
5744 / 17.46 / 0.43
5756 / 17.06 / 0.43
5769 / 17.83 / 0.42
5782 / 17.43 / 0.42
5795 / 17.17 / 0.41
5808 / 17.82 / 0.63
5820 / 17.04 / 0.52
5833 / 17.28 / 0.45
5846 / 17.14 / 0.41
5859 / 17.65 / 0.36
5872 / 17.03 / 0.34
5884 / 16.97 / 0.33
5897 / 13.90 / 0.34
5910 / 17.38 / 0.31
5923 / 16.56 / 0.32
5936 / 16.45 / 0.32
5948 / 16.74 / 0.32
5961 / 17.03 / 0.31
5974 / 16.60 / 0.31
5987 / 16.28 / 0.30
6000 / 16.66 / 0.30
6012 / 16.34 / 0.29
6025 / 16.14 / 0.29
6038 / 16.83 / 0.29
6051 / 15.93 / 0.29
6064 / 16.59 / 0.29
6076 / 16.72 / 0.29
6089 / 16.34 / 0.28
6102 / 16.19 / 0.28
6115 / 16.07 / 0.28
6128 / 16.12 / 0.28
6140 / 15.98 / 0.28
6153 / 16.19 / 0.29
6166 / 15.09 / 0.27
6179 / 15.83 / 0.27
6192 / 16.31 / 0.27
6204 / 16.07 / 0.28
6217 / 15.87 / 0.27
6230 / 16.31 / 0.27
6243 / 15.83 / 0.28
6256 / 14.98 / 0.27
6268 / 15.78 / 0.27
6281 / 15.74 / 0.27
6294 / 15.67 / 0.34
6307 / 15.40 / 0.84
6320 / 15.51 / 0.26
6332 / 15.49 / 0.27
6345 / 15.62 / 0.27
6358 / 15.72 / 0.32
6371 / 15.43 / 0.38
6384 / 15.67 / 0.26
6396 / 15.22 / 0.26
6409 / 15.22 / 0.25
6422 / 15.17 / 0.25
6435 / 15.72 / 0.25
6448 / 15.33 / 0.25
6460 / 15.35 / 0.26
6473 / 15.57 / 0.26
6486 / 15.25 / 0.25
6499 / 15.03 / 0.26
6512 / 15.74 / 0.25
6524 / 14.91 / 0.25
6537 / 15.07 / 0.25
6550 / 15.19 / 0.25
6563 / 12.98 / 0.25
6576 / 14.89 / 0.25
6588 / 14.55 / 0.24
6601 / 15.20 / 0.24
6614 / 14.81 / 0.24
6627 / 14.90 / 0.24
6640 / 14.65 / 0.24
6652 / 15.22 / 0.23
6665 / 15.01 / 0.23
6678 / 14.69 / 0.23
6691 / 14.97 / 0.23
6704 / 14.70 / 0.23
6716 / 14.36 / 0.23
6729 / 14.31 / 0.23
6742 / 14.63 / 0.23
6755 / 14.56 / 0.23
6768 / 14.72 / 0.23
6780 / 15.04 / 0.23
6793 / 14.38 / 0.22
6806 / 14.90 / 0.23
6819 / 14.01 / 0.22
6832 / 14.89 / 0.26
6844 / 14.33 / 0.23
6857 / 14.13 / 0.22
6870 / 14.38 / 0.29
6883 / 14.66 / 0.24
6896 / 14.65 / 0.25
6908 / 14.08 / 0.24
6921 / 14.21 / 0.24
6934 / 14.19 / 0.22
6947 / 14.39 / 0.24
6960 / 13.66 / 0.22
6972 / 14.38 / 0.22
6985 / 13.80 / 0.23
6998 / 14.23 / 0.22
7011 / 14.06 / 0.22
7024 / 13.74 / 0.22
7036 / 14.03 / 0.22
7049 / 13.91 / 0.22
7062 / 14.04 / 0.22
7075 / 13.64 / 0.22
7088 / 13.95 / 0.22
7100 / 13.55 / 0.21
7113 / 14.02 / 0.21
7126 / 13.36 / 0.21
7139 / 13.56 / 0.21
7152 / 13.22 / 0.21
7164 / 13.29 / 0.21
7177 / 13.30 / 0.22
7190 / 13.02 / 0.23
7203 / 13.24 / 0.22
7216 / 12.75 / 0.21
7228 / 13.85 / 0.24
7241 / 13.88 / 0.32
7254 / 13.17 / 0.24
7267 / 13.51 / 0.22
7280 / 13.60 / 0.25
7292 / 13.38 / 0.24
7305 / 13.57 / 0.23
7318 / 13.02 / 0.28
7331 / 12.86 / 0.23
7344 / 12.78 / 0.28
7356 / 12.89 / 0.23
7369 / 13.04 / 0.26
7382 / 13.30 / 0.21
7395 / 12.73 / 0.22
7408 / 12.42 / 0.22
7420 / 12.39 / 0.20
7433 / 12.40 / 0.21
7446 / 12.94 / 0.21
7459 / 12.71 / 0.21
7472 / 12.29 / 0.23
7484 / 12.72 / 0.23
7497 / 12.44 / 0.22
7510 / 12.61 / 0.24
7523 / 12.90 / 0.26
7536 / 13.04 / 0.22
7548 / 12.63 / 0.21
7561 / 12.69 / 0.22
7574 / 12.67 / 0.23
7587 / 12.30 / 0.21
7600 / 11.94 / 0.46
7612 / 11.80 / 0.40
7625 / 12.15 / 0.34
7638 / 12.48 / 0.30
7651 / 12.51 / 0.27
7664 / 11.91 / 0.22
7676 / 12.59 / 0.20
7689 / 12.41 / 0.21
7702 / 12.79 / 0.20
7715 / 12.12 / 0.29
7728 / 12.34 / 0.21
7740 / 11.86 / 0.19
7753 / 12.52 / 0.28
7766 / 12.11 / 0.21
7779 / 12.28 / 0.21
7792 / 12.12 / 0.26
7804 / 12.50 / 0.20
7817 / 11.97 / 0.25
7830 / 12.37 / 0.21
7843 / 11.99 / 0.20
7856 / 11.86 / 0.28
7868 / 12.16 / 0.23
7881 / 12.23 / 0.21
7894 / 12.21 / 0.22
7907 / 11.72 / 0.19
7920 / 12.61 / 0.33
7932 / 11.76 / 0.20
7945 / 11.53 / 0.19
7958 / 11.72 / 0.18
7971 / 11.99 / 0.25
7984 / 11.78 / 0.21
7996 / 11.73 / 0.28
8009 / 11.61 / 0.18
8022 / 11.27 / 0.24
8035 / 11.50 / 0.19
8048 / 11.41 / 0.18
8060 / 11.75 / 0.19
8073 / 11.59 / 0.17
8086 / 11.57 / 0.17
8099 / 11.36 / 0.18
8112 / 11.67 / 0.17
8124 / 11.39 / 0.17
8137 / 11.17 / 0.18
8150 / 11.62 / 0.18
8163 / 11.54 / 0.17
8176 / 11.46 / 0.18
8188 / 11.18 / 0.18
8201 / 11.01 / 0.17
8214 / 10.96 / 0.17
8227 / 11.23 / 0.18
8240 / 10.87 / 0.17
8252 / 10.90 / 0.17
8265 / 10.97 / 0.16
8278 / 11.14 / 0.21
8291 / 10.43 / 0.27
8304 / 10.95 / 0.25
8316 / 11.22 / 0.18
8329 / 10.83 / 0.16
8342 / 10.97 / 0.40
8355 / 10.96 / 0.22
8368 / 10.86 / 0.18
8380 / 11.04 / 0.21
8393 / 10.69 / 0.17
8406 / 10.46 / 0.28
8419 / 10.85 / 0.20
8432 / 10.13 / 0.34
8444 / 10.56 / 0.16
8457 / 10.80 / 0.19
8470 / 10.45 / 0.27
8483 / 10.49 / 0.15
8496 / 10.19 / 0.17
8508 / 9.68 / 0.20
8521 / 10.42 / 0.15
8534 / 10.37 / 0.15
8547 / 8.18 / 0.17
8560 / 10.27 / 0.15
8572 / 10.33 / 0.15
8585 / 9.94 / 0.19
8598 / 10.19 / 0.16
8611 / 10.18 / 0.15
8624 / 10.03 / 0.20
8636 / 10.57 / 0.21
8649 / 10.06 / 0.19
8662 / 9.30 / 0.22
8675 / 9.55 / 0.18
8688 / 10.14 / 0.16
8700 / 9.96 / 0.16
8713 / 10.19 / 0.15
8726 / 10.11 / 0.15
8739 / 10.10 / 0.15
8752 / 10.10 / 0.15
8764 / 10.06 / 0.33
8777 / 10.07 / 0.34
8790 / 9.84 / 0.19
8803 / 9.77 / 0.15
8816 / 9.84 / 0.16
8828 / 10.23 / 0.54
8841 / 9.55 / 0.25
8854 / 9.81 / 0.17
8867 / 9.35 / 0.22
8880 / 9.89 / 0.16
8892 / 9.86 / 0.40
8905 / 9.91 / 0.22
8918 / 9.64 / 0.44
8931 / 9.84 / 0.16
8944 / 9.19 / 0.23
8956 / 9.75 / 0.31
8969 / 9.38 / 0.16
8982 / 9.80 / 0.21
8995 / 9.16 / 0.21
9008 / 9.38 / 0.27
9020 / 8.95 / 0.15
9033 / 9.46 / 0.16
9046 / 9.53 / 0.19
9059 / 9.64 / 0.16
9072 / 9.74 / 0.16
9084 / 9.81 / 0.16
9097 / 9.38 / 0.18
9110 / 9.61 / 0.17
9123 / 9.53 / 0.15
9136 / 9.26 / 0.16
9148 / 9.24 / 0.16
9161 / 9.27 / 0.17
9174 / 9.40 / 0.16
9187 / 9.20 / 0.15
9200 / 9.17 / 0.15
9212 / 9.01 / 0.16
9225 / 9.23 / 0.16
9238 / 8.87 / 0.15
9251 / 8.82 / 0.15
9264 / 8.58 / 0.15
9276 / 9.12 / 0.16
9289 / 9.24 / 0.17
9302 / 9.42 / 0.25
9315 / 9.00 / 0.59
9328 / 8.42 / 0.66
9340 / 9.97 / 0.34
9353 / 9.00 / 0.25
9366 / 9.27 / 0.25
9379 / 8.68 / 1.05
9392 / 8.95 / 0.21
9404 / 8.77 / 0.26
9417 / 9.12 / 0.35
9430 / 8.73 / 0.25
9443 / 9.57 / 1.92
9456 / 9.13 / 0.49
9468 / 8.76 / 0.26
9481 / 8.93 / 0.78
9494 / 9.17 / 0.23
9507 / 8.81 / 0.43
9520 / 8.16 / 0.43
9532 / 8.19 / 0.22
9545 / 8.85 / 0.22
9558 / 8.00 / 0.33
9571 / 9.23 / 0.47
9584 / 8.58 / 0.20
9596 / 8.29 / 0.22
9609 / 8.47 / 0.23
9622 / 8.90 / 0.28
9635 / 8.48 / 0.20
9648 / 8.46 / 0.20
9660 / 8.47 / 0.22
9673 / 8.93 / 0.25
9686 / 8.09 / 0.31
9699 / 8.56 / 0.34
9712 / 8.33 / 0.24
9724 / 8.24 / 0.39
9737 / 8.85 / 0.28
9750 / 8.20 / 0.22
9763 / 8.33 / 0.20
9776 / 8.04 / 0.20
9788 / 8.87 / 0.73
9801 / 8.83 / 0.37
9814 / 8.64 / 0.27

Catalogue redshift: 0.000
